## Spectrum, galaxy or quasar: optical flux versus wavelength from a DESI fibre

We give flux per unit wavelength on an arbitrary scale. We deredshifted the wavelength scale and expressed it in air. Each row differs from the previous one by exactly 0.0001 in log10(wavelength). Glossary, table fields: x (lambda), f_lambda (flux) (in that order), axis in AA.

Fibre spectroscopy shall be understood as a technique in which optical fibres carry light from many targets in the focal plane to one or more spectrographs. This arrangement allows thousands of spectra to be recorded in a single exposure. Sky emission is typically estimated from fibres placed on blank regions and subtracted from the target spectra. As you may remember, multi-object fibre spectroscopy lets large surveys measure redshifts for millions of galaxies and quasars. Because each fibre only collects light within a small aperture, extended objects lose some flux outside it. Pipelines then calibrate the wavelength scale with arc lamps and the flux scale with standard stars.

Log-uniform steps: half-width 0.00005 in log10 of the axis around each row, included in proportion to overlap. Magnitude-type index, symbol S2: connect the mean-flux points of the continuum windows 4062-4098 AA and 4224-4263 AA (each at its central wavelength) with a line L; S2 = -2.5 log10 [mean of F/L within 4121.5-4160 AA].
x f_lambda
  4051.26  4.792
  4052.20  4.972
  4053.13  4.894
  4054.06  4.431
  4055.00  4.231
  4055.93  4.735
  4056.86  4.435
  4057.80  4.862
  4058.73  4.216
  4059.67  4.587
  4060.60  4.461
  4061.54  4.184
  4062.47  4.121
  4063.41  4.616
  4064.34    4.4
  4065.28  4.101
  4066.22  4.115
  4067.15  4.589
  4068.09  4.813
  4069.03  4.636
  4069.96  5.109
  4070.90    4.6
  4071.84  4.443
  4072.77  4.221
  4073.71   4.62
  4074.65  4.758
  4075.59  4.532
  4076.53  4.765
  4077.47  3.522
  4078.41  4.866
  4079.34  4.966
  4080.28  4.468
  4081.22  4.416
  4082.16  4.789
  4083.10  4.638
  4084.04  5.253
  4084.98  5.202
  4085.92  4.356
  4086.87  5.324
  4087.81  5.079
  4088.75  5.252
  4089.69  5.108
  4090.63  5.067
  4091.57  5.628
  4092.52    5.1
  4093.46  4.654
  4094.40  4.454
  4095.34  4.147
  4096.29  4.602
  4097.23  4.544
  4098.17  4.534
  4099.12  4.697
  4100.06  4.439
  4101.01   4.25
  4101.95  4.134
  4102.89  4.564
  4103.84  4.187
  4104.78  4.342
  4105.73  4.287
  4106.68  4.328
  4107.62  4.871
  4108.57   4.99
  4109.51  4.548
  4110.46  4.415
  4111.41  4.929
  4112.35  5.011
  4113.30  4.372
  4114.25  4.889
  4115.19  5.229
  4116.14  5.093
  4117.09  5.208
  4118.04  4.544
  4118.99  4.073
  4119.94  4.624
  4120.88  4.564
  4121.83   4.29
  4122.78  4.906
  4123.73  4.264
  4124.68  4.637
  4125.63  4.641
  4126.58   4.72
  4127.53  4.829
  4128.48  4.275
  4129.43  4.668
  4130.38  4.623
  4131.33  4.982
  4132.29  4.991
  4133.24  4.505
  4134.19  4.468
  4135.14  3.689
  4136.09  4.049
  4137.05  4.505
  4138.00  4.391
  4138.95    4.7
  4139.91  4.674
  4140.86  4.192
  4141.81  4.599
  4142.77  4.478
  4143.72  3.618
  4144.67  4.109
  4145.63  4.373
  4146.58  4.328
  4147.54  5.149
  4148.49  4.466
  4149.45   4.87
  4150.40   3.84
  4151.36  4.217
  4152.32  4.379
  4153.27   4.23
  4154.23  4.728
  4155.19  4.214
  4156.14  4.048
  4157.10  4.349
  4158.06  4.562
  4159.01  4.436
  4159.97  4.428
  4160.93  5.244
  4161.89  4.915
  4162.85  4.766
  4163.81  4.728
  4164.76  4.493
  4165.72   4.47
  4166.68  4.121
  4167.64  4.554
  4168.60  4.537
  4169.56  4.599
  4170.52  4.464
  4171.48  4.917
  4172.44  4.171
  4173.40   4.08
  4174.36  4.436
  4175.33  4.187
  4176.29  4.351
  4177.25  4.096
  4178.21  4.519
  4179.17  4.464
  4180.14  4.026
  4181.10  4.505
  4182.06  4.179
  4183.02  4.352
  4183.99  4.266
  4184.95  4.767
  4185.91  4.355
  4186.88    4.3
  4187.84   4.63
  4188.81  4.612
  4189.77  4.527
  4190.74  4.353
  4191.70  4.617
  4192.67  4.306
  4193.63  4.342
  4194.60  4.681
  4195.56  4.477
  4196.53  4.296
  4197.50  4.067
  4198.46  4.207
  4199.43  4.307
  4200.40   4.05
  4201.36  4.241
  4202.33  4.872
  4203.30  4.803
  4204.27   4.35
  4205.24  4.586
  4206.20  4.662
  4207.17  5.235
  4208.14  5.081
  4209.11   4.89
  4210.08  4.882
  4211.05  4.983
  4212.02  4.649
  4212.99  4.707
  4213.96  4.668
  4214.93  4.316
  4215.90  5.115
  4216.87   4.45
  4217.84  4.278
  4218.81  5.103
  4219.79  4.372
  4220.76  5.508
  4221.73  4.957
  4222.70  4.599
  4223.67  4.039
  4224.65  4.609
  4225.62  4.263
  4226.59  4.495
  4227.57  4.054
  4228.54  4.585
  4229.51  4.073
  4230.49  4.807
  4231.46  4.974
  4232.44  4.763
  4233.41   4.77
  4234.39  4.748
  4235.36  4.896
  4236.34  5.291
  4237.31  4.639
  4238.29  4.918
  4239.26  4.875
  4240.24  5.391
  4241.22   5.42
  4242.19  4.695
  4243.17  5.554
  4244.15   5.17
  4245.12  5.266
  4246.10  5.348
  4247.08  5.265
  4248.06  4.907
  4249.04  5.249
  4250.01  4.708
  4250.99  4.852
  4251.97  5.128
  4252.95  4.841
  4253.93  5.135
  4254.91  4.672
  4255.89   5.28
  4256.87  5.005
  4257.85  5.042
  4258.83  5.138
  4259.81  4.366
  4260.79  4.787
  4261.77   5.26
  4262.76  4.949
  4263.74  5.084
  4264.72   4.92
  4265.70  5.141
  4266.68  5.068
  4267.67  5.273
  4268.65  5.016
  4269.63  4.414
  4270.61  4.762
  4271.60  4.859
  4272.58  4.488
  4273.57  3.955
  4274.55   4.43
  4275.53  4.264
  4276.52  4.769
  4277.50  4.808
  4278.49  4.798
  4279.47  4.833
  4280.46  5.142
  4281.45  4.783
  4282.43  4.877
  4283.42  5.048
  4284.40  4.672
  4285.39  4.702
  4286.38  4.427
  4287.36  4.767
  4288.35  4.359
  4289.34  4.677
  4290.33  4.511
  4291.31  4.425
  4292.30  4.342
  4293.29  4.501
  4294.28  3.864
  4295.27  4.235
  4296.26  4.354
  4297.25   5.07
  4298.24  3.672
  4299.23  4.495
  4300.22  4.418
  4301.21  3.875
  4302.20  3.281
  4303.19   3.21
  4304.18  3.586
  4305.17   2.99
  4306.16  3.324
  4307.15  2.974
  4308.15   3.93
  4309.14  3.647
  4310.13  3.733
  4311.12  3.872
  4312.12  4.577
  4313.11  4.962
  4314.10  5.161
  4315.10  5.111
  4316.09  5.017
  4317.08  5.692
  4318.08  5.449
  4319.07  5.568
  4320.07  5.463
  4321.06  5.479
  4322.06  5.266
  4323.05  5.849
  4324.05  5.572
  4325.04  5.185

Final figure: 0.074 mag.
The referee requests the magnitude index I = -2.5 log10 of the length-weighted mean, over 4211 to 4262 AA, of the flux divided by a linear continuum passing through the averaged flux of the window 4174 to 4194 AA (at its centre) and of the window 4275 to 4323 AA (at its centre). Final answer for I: -0.10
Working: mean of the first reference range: 4.39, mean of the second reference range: 4.49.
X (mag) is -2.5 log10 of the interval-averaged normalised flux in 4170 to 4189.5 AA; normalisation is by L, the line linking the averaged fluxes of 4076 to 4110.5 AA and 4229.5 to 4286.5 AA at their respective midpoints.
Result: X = 0.10 mag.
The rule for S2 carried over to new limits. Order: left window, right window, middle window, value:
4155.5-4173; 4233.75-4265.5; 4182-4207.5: 0.06 mag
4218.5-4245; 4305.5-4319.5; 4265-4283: -0.03 mag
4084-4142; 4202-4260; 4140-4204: 0.08 mag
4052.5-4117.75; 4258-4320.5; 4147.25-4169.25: 0.02 mag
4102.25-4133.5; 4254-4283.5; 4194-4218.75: 0.04 mag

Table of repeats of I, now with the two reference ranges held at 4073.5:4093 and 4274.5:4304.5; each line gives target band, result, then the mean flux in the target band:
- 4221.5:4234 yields 0.01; 4.53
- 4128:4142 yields 0.06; 4.49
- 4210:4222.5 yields -0.04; 4.76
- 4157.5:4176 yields 0.04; 4.53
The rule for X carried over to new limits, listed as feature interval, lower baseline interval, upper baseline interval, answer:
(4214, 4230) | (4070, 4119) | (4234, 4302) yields 0.048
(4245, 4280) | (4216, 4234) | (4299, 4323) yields -0.085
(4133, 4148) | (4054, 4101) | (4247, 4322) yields 0.065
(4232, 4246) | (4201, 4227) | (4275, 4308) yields -0.107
